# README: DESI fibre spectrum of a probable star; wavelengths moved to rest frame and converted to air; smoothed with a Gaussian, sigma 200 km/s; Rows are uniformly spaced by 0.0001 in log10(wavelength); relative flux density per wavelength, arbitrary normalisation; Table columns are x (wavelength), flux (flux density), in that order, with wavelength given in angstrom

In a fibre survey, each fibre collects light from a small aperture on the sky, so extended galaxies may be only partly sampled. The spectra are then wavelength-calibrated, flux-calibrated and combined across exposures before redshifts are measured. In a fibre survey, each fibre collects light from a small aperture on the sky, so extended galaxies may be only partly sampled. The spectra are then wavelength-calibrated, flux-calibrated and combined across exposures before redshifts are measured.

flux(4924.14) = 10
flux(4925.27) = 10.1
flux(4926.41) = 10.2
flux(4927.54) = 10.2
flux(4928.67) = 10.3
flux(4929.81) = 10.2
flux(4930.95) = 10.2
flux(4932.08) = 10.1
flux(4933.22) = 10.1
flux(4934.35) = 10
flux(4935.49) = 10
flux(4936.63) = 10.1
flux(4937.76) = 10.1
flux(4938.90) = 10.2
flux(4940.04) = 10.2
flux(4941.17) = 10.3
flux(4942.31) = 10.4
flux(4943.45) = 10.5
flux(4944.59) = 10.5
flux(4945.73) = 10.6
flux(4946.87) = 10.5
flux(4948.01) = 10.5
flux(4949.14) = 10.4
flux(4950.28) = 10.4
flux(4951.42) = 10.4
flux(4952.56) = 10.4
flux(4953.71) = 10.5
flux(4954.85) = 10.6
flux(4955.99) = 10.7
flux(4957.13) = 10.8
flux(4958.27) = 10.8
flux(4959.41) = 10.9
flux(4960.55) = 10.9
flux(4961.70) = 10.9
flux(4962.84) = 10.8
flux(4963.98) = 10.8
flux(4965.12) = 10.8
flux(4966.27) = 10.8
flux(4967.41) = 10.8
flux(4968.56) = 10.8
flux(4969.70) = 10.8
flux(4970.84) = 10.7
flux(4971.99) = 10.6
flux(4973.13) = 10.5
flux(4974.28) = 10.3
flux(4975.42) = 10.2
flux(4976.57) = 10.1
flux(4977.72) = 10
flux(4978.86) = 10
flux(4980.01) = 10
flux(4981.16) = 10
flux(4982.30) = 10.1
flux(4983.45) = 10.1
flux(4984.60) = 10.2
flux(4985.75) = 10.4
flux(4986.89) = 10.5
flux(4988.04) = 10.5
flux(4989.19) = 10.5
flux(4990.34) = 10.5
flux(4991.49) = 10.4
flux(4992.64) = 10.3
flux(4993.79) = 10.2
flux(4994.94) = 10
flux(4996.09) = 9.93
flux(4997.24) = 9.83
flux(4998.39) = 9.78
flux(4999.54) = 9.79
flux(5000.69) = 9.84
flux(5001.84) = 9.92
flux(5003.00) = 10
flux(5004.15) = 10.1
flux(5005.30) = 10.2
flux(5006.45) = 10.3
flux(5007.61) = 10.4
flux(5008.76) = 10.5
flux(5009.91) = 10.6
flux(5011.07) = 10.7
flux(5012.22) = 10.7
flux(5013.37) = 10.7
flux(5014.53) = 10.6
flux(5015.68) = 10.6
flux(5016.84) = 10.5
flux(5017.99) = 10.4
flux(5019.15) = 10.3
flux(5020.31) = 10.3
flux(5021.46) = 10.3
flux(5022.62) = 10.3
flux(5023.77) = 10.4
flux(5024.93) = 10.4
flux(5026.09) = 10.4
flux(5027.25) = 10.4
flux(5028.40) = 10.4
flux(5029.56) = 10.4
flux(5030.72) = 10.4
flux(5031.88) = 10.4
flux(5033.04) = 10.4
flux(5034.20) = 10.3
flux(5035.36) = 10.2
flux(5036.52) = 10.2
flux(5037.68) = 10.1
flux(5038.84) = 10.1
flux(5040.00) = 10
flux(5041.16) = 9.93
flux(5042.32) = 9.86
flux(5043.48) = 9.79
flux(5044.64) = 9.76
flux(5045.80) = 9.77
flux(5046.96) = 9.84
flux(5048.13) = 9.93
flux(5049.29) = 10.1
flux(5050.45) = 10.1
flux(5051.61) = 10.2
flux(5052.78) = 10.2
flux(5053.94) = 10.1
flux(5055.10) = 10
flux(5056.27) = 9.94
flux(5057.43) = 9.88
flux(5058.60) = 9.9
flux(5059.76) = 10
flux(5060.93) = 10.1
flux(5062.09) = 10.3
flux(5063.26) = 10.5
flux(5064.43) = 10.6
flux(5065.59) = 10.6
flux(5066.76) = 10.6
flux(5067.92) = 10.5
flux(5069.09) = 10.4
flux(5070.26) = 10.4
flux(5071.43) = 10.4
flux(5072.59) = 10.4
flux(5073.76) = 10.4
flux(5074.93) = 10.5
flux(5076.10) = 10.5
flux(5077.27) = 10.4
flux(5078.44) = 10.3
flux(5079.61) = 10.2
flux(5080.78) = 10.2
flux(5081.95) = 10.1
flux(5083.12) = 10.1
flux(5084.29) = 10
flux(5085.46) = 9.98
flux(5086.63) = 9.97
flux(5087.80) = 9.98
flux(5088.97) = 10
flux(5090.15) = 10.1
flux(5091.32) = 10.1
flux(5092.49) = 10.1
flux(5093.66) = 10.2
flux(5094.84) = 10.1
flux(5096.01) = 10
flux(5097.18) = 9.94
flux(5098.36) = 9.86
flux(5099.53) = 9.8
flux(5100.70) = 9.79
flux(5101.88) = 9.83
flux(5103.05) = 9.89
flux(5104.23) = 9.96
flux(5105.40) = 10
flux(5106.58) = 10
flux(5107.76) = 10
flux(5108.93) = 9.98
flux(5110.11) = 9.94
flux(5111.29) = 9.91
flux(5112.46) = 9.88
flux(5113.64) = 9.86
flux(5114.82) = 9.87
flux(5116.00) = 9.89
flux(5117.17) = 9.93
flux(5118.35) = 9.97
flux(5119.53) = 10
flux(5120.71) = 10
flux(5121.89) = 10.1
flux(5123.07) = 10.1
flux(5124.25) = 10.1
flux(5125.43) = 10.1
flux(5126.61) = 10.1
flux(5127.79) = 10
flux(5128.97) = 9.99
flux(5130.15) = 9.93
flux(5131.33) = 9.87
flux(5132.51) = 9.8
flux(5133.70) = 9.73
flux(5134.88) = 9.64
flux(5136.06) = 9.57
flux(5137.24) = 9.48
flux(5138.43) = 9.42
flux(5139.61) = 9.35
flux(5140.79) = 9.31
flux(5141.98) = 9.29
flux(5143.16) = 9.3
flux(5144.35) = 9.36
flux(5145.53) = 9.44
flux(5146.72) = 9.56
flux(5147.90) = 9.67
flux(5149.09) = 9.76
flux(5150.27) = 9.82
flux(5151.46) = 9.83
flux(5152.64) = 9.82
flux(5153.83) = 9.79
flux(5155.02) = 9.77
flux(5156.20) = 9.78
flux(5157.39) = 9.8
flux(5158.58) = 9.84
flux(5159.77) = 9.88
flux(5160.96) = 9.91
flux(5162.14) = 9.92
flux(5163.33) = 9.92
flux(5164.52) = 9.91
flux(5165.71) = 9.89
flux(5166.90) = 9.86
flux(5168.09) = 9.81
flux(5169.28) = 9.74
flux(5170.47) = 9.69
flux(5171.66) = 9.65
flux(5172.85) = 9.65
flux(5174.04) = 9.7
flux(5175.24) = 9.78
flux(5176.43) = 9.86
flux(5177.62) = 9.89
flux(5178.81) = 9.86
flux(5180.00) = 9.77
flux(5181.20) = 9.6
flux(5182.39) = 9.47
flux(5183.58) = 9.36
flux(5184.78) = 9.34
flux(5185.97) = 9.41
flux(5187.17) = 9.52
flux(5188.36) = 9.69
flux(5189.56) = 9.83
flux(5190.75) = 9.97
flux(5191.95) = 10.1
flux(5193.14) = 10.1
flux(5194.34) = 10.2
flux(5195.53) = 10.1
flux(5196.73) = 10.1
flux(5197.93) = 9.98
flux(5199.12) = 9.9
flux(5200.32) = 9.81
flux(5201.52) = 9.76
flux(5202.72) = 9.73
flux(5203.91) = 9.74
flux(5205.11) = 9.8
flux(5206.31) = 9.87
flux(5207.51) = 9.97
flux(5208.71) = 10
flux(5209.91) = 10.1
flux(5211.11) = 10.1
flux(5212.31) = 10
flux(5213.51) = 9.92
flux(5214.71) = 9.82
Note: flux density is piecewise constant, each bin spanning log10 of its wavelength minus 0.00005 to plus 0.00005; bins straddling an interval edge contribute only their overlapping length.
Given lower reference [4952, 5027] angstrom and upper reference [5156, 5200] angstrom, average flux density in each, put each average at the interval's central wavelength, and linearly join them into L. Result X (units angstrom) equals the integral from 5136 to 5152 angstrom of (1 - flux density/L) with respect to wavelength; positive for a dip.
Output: 0.6 angstrom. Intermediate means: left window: 10.4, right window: 9.8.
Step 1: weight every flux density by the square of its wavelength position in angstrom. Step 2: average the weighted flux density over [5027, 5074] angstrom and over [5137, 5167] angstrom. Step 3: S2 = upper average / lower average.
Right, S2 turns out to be 0.99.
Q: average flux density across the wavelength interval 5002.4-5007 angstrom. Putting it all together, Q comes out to 10.1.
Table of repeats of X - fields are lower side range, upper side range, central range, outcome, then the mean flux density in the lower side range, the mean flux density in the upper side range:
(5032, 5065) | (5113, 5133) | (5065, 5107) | -0.5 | 10.1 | 9.98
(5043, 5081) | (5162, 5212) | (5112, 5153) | 0.9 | 10.2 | 9.82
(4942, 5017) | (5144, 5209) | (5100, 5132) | 0.1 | 10.4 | 9.79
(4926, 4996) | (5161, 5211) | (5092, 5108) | 0.1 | 10.4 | 9.82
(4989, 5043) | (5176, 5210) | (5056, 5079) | -0.5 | 10.3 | 9.82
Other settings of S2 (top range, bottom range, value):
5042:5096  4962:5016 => 1.01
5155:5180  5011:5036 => 1.00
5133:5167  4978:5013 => 1.01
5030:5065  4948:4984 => 0.99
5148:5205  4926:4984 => 1.03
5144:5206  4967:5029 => 1.02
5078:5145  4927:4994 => 1.01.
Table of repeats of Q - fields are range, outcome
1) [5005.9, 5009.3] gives 10.4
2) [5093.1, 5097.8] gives 10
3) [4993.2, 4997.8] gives 9.99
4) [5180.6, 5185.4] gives 9.44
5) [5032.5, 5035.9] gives 10.3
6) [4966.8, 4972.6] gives 10.7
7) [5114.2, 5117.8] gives 9.9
